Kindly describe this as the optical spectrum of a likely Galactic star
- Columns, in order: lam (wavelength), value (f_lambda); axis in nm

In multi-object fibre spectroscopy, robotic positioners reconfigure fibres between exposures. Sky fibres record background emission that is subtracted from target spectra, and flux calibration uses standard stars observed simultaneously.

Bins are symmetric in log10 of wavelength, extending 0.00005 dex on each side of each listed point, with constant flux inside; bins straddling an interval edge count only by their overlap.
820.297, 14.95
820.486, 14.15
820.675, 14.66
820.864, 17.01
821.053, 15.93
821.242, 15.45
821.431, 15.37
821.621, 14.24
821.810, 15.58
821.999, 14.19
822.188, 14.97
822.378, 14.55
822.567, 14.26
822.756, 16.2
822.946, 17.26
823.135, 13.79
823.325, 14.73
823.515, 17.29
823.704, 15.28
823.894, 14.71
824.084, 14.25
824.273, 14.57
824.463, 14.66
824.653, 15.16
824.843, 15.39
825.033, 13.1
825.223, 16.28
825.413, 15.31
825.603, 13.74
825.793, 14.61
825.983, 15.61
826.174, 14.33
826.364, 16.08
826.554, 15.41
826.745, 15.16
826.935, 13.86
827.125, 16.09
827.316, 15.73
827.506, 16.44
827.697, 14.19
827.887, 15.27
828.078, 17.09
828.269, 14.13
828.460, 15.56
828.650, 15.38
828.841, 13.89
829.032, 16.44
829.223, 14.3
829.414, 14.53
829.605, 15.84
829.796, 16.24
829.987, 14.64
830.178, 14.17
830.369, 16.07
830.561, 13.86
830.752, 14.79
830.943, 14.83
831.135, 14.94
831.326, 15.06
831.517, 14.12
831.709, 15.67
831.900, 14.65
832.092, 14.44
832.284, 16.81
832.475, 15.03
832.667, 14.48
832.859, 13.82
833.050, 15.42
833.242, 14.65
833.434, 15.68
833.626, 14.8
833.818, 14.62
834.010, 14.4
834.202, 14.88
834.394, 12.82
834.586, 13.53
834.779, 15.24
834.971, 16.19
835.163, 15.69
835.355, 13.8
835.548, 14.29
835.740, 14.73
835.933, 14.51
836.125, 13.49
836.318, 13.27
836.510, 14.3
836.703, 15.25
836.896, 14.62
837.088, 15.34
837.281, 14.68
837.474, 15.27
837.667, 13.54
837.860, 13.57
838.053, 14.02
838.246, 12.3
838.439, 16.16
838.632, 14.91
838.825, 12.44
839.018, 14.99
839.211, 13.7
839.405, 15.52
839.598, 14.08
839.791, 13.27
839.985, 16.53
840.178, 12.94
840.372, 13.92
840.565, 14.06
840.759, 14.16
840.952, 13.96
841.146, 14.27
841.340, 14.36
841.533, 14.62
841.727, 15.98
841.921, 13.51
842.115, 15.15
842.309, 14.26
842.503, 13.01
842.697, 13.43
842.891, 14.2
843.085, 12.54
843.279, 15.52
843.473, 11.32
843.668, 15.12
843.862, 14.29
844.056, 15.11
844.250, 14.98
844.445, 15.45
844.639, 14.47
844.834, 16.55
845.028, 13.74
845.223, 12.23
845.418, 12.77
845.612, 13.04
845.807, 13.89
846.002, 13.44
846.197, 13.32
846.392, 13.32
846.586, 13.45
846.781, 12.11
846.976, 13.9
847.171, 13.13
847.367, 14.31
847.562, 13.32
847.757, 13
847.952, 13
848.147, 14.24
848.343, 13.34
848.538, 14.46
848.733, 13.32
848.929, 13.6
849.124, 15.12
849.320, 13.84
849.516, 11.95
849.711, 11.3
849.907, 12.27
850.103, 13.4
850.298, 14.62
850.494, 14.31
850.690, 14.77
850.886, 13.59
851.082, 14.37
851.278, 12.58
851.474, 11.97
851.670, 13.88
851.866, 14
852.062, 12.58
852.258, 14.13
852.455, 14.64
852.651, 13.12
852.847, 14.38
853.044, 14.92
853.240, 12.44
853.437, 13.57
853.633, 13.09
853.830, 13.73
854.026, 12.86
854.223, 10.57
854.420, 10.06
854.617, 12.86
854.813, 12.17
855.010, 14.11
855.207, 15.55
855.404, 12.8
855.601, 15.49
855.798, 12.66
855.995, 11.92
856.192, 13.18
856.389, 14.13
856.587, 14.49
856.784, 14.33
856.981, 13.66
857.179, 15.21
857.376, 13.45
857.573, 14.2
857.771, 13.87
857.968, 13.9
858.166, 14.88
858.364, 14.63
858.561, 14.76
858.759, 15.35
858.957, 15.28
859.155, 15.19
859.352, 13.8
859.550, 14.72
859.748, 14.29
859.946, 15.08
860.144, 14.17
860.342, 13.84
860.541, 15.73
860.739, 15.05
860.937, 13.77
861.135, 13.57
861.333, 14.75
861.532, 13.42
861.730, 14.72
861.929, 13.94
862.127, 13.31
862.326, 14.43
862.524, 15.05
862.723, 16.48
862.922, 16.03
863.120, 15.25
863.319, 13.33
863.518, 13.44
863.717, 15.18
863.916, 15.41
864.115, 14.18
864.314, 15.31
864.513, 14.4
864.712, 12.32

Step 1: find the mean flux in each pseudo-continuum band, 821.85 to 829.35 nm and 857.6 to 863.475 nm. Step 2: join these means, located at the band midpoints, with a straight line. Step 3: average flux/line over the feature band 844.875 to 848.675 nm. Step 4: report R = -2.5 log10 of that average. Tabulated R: 0.10 mag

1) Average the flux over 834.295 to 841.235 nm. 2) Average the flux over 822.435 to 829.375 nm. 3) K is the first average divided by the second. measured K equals 0.95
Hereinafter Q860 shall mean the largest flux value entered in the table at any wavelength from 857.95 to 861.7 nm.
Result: 15.73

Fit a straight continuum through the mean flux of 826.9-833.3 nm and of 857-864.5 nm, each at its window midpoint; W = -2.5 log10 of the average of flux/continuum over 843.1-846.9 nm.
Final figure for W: 0.072 mag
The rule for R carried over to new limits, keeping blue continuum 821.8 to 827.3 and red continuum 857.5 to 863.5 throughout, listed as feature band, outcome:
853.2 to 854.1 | 0.11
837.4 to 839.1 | 0.06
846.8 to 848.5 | 0.09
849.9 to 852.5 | 0.08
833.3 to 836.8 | 0.03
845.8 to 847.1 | 0.11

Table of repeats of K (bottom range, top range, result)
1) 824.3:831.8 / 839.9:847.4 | 0.93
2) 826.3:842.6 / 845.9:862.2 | 0.93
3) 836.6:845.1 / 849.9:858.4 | 0.95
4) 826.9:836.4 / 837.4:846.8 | 0.94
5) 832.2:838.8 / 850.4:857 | 0.92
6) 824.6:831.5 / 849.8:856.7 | 0.89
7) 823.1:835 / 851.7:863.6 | 0.93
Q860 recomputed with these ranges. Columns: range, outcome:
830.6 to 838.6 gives 16.81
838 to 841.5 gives 16.53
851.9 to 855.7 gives 15.55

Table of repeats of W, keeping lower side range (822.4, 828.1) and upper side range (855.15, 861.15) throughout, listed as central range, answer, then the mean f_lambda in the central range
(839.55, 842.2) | 0.030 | 14.3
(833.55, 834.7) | 0.056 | 14.2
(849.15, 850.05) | 0.154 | 12.6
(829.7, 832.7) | 0.001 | 15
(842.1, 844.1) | 0.058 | 13.9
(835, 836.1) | 0.019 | 14.6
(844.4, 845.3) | 0.012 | 14.5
